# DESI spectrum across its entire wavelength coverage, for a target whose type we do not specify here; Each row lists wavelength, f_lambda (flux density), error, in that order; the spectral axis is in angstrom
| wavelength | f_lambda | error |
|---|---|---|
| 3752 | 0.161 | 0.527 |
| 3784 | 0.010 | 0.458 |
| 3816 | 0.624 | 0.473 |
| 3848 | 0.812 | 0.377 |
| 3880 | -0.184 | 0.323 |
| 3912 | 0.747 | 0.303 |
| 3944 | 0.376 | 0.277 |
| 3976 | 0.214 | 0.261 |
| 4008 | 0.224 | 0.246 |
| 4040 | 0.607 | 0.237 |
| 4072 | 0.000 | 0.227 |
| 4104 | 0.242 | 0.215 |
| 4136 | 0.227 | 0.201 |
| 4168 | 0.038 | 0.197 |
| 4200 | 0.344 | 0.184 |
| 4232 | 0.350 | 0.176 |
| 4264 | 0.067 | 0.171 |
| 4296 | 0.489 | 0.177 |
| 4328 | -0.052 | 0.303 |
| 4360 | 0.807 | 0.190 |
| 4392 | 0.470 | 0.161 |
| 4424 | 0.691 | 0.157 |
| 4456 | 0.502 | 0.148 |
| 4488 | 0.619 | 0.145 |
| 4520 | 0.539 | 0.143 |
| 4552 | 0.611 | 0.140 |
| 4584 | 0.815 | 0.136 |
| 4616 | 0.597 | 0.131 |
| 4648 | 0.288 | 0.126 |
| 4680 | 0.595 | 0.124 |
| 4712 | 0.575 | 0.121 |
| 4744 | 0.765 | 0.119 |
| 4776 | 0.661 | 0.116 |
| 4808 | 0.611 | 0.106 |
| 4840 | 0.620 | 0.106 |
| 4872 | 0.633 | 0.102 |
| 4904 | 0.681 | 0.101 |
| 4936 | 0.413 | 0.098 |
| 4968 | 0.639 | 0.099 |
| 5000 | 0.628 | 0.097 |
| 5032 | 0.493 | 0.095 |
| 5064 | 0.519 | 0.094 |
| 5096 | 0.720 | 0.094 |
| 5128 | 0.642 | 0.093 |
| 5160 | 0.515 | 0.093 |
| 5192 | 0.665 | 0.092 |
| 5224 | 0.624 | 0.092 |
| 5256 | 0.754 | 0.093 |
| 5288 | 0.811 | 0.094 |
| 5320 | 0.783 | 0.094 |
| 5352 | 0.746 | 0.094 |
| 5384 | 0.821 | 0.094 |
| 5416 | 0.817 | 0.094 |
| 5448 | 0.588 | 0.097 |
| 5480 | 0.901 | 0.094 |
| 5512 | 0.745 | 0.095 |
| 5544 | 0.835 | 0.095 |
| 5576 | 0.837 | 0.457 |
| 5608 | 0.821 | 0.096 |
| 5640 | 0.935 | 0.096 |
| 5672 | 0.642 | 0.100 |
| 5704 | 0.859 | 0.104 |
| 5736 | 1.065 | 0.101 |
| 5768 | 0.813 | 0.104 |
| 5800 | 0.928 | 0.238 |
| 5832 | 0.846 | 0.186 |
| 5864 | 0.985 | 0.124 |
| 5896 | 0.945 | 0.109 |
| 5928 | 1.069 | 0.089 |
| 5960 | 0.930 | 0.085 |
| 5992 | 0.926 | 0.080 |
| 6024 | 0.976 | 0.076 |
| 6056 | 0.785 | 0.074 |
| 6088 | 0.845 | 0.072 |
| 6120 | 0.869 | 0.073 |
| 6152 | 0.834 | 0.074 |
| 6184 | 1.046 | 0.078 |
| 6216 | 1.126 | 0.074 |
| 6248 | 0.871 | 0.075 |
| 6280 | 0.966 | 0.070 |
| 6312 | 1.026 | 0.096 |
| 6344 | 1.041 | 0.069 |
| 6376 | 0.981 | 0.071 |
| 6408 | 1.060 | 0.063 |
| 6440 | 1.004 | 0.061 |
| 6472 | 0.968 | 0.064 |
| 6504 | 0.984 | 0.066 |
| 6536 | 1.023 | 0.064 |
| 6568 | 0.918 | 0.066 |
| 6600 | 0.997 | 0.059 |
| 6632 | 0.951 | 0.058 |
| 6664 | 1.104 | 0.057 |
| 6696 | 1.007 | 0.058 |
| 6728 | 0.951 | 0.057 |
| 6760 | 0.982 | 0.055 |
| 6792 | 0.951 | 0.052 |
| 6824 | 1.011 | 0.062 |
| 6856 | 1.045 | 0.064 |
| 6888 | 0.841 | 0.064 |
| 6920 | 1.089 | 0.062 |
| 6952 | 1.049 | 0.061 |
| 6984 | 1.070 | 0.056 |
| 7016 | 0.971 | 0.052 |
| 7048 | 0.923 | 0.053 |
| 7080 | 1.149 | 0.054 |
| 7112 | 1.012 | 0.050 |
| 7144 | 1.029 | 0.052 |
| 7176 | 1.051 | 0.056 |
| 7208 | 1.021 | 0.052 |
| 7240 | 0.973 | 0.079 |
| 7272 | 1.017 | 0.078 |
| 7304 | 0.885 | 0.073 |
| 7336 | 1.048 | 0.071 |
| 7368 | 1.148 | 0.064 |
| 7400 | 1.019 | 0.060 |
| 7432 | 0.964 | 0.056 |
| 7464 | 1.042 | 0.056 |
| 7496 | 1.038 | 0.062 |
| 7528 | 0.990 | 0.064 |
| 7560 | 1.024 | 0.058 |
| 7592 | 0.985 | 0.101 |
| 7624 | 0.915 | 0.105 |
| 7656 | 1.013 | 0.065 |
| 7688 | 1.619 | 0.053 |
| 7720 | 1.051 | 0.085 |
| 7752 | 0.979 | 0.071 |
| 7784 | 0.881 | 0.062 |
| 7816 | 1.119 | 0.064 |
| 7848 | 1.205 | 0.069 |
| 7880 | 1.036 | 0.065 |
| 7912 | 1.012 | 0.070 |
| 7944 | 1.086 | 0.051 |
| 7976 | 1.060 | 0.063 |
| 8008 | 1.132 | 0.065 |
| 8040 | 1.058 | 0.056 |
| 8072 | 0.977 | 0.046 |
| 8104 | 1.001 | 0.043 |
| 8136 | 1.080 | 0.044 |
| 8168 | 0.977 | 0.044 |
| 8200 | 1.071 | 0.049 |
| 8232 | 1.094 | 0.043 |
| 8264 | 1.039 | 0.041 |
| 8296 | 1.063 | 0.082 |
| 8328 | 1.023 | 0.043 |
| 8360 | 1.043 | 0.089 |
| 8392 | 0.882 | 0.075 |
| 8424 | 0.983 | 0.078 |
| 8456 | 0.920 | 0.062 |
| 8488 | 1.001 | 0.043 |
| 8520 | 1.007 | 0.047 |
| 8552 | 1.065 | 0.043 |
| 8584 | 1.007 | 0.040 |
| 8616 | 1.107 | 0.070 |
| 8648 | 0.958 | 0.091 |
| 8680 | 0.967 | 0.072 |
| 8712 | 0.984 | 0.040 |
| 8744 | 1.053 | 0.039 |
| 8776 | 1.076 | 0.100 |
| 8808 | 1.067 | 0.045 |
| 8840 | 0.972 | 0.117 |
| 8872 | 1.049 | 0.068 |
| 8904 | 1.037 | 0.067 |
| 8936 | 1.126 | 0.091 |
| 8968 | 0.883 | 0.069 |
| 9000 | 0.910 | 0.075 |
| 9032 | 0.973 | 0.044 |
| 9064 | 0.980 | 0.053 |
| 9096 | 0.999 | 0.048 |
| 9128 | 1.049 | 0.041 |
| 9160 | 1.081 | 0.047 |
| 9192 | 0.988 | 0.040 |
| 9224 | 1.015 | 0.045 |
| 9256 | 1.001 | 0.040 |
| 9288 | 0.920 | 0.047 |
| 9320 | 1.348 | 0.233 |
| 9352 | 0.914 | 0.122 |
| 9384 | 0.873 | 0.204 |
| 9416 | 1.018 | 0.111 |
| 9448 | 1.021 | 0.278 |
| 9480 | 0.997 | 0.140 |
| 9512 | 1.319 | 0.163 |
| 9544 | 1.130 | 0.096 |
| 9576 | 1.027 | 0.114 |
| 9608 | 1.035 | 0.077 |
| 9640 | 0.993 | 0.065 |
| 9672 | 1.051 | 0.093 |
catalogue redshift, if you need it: 0.170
